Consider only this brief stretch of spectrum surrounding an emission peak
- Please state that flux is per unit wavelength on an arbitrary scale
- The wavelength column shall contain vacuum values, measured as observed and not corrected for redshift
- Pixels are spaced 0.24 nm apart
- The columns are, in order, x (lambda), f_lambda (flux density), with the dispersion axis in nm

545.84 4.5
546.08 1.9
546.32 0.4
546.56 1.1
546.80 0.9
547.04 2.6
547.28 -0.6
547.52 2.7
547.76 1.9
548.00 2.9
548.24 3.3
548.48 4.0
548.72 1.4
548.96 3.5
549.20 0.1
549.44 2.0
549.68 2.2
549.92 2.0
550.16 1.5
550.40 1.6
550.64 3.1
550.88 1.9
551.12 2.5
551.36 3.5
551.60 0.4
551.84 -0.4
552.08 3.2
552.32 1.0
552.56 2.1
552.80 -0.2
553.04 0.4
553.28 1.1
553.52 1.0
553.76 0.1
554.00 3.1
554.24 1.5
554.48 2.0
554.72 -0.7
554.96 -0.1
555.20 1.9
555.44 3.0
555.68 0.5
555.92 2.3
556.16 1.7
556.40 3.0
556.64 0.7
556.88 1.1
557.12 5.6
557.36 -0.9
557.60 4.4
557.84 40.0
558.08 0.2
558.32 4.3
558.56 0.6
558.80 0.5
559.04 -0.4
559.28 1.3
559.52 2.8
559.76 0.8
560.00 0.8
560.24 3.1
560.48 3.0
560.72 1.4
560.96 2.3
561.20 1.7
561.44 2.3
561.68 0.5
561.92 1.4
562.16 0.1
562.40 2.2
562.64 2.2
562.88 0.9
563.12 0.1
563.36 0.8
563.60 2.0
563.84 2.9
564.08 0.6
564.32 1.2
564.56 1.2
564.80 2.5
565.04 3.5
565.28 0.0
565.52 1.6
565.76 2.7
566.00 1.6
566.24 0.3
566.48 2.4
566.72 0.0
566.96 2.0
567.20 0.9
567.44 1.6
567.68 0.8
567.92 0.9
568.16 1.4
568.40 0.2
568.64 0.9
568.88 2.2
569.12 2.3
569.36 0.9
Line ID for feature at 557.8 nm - Mg II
